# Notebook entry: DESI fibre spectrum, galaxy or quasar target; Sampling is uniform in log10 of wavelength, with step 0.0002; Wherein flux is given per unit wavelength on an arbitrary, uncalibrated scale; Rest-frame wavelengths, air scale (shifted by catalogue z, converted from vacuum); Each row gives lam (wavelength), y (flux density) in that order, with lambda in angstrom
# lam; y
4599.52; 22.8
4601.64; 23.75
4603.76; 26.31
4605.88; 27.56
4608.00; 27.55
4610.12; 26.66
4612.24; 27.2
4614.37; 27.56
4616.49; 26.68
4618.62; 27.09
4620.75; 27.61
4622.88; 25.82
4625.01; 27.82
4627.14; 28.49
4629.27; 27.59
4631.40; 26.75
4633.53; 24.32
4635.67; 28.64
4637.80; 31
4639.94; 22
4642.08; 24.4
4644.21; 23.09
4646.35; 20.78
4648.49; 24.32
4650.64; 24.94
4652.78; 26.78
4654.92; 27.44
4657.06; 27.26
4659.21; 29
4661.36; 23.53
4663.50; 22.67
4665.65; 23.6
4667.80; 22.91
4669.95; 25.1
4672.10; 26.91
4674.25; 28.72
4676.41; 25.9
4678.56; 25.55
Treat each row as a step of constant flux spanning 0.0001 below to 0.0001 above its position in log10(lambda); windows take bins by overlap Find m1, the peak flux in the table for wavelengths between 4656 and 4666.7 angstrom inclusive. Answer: 29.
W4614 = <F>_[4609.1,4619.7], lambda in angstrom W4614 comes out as 27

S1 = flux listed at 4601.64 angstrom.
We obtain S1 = 23.75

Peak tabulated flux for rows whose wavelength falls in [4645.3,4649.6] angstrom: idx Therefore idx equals 24.32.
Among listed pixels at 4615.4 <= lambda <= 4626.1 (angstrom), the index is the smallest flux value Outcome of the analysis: 25.82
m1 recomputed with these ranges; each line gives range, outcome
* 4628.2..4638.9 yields 31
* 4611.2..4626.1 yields 27.82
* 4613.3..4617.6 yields 27.56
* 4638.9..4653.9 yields 26.78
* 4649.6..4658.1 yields 27.44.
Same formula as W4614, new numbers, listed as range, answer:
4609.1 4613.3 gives 27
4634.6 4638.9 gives 29.8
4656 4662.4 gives 26.6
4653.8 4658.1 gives 27.4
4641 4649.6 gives 23.1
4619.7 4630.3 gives 27.5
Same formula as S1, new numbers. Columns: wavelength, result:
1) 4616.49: 26.68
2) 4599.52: 22.8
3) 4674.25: 28.72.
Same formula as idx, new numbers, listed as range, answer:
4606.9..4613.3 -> 27.55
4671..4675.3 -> 28.72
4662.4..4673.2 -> 26.91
